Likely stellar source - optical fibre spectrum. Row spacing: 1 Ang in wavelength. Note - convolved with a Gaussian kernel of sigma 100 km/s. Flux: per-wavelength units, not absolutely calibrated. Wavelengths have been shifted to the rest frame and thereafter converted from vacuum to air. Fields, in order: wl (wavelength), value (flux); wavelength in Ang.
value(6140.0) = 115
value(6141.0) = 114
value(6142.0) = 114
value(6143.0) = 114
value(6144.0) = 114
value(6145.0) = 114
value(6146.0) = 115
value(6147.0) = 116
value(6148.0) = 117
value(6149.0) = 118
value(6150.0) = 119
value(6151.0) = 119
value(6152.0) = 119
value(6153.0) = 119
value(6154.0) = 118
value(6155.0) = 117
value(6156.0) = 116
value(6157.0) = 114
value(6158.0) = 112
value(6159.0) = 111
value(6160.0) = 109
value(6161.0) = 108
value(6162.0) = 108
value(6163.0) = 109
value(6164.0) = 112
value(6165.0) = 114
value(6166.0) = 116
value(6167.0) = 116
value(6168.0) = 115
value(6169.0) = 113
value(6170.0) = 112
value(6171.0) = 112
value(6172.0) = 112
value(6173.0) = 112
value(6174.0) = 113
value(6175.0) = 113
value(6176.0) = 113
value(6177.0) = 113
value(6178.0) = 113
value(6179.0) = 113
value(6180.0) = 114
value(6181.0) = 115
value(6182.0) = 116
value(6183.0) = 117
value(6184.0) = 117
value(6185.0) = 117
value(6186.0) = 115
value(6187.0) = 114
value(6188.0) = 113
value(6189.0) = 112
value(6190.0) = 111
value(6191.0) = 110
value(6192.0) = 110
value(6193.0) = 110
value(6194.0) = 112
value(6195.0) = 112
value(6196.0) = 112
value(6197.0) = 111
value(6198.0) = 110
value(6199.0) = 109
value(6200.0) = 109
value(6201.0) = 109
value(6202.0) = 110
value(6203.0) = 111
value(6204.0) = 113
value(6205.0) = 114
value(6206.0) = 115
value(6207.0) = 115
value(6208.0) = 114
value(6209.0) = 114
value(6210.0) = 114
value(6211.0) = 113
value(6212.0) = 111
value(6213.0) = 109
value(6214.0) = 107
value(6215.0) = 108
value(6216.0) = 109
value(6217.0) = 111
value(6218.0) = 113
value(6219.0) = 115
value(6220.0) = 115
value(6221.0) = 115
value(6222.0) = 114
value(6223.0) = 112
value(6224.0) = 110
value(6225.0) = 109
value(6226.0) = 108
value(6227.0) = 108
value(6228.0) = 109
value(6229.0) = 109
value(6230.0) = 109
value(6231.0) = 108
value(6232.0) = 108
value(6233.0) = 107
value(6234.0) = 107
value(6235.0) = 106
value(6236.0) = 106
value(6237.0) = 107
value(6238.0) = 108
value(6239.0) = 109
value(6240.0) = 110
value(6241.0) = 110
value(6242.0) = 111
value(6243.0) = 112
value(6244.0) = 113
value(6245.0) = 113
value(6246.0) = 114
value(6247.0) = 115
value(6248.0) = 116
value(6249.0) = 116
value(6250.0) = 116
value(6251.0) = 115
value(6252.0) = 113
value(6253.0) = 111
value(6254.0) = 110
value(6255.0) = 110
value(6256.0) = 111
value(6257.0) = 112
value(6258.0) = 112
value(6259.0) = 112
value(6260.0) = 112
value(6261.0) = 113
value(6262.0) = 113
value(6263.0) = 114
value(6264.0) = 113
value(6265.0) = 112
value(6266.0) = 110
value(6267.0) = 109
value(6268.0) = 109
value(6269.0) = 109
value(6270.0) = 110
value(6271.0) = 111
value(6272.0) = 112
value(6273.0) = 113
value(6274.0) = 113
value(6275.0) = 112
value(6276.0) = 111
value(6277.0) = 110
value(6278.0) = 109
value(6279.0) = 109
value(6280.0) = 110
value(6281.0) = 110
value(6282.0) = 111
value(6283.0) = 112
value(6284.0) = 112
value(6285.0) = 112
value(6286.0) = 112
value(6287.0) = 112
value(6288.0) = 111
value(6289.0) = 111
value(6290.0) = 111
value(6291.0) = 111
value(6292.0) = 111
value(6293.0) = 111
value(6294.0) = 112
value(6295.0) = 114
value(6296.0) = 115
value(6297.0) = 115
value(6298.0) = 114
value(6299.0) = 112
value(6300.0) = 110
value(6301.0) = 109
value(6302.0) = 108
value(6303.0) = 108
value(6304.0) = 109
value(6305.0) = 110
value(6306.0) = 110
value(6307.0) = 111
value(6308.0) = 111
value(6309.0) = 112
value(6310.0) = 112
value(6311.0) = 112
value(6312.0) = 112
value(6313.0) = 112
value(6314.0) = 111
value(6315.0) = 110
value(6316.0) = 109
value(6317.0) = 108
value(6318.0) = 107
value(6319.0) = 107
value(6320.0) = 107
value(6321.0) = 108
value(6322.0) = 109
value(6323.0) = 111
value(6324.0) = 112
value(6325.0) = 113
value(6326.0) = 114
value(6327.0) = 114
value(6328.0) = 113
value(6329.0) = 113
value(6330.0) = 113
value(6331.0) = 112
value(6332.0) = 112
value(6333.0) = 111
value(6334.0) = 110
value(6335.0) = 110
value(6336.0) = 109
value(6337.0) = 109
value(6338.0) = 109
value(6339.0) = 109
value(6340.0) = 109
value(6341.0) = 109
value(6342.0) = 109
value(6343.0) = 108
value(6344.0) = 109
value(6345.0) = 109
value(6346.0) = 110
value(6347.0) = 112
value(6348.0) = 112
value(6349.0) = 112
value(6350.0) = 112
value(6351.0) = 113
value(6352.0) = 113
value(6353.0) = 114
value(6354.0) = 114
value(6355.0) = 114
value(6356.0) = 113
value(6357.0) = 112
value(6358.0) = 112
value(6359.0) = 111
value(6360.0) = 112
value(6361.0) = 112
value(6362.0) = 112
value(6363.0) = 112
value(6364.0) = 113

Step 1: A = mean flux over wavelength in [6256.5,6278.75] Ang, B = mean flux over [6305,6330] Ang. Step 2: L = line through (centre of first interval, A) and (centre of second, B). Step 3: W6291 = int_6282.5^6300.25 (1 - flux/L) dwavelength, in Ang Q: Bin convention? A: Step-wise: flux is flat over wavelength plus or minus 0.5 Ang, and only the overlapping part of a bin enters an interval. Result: -0.2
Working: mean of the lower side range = 111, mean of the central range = 112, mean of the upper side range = 111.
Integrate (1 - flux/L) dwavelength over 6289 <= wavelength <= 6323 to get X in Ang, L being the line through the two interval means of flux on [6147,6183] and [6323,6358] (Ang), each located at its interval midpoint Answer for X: 0.4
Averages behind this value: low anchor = 114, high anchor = 111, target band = 111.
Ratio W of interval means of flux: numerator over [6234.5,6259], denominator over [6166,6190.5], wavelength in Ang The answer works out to 1.0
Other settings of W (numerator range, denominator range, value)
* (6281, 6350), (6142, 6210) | 0.98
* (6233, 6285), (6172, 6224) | 0.99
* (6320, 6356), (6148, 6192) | 0.98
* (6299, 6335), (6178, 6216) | 0.98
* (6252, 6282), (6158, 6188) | 0.98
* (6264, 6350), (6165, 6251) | 0.99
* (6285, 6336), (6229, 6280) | 1.00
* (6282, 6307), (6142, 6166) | 0.97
